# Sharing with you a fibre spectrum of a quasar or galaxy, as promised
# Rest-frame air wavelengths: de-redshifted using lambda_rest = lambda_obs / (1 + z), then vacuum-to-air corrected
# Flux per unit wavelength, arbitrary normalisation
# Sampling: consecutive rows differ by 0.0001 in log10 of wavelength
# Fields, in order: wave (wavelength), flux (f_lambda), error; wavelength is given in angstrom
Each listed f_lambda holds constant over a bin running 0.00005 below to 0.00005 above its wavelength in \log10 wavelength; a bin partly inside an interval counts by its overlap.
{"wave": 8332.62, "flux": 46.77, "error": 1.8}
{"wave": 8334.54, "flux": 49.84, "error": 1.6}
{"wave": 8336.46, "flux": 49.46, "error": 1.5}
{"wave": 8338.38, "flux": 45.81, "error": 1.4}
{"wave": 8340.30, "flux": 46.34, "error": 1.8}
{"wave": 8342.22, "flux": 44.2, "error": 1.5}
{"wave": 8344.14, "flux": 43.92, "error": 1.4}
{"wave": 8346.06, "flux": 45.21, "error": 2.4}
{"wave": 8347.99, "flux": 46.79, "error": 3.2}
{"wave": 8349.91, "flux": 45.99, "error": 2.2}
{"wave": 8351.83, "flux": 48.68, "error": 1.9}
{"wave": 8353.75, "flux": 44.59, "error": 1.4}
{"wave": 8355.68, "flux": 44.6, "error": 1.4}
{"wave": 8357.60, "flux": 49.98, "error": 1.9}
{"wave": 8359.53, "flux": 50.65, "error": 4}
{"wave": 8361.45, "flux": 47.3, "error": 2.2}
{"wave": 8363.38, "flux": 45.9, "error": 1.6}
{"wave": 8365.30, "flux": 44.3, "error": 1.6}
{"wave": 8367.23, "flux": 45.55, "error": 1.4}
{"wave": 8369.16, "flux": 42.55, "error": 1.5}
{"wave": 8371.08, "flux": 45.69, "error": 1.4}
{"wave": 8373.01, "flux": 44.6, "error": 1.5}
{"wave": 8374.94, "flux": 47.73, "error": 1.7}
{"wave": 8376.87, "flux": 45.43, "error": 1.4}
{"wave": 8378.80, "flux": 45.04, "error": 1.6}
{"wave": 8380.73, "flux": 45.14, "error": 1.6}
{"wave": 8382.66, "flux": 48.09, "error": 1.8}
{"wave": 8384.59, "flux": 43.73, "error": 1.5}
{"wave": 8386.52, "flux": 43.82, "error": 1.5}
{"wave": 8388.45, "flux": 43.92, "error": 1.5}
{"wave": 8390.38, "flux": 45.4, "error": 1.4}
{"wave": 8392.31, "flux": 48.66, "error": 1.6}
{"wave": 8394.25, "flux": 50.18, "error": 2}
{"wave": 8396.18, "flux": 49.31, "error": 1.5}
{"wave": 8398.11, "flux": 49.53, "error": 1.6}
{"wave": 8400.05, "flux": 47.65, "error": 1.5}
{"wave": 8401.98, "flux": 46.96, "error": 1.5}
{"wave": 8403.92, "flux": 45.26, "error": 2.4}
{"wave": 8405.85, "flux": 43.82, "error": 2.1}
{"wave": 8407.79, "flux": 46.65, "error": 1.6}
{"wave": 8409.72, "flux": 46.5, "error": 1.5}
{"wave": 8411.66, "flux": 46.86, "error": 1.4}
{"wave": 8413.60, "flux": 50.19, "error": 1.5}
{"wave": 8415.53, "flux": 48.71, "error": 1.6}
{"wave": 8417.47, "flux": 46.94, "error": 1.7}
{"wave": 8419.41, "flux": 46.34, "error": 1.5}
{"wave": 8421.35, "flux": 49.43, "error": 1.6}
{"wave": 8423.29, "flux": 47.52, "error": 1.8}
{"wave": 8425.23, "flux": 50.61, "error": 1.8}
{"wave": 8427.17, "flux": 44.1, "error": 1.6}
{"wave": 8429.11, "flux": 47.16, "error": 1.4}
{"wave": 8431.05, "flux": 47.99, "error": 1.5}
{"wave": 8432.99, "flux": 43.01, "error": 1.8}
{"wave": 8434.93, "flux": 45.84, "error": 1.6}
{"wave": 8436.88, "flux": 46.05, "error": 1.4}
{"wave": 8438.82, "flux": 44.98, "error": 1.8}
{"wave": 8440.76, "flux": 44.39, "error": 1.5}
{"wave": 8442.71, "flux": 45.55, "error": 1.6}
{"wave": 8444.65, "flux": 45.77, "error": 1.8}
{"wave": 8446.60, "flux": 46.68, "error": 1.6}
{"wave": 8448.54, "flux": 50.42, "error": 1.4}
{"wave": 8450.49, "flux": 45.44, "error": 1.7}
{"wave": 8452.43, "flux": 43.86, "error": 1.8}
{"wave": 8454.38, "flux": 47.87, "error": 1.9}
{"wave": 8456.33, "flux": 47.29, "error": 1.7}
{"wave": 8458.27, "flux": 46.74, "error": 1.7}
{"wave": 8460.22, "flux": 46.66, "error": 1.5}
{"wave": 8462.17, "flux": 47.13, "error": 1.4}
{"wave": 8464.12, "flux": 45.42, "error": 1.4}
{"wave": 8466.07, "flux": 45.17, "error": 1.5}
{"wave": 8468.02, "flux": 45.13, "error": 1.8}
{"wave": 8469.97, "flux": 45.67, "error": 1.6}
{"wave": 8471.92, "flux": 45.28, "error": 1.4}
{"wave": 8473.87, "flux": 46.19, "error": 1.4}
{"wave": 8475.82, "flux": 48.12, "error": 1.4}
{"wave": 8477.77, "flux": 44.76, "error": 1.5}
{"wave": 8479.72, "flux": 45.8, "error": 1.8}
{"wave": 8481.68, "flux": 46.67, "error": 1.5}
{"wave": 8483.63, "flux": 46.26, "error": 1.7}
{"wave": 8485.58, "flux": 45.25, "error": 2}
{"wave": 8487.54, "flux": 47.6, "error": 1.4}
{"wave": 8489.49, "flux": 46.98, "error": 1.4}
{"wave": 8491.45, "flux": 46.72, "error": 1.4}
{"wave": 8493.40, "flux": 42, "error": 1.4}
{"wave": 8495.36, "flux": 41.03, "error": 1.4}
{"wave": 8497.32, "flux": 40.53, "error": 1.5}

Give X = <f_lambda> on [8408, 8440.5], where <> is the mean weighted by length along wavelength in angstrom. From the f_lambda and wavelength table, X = 47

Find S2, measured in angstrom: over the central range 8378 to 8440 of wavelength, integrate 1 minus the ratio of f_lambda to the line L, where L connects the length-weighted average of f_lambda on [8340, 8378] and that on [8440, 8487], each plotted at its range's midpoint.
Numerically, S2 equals -0.9 angstrom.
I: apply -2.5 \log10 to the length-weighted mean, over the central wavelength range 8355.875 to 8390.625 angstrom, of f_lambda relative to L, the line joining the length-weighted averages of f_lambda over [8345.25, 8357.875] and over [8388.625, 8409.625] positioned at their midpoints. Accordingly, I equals 0.02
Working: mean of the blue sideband 46.4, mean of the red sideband 47.2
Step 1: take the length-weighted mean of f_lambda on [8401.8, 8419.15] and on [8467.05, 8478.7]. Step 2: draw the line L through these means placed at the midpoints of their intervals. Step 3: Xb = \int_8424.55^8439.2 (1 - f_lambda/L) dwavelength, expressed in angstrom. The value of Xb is 0.1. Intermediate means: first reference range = 46.9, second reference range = 45.9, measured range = 46.2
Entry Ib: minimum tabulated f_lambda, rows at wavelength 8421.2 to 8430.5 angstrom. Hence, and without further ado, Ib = 44.1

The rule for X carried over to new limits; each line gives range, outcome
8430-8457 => 46.1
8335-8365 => 46.6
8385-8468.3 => 46.7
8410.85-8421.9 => 48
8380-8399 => 46.8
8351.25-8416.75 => 46.5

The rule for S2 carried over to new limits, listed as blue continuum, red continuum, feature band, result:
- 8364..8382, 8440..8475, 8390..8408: -0.8 angstrom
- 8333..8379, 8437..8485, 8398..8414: -0.2 angstrom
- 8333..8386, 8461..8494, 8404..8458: -0.7 angstrom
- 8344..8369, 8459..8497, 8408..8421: -0.5 angstrom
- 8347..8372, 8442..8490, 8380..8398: -0.1 angstrom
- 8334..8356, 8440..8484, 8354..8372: 0.0 angstrom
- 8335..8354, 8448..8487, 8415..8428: -0.4 angstrom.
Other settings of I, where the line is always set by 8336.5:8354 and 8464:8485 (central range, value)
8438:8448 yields 0.00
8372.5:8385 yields 0.00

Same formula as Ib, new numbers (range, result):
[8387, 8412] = 43.82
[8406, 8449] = 43.01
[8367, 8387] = 42.55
